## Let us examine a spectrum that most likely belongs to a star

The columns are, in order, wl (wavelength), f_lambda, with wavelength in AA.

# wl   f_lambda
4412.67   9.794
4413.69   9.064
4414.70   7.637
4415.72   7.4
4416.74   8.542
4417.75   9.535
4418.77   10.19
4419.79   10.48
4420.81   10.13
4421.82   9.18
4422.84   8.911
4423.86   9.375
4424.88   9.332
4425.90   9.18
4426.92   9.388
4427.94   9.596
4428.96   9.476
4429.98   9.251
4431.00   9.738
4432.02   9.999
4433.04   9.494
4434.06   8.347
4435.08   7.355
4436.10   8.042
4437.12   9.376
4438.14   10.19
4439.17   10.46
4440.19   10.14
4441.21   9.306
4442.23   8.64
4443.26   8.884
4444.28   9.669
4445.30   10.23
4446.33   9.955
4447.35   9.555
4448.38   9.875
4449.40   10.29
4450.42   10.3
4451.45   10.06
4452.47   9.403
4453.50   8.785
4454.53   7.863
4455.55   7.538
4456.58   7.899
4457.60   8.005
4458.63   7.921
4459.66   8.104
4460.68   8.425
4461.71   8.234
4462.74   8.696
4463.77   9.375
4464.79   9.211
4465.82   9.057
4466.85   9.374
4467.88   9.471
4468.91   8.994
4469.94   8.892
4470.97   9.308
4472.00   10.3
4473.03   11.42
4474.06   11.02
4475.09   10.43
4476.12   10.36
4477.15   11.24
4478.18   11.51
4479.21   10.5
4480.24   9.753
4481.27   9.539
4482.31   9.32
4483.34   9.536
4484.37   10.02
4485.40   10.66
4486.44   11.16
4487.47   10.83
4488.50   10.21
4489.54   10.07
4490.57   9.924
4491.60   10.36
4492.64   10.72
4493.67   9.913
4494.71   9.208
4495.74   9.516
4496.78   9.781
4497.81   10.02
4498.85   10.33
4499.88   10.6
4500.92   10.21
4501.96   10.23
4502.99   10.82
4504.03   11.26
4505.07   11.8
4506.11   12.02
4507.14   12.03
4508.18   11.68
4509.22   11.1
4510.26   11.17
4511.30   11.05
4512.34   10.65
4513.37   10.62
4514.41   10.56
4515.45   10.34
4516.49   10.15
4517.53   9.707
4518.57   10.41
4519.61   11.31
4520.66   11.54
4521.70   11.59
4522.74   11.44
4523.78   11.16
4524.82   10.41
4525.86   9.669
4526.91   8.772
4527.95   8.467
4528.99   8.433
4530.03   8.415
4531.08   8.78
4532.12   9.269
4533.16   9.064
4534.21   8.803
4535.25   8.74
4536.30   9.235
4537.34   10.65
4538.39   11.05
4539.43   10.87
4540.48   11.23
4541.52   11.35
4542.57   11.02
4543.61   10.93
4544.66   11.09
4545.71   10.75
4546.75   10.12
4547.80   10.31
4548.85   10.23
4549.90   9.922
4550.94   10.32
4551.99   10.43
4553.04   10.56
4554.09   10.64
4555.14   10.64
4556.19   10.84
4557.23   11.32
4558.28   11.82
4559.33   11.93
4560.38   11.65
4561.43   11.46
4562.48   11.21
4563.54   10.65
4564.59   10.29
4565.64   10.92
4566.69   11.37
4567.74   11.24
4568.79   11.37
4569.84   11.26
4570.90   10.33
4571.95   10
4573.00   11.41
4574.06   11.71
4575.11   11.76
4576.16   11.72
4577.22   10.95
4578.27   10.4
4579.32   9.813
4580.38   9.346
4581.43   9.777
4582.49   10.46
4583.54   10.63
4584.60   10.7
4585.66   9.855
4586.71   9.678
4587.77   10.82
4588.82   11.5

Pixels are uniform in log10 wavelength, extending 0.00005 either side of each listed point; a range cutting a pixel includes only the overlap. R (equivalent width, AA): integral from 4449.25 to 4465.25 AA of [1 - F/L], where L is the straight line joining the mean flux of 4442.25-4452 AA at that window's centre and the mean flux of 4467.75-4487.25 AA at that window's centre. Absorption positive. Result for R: 1.96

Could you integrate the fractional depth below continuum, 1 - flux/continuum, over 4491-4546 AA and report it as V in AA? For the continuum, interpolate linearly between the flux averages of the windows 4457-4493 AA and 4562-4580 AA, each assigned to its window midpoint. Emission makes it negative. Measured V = -0.5 AA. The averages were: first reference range 9.76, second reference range 10.9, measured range 10.4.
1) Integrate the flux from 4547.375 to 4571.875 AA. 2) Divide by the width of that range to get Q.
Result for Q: 10.9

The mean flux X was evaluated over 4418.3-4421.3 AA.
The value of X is 10.3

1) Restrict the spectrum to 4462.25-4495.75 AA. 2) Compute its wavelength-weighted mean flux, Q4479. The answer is 10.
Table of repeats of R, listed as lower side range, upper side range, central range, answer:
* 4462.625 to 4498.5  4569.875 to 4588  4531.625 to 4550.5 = 0.2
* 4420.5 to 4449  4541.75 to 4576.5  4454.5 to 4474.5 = 1.6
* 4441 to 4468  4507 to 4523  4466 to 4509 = -1.2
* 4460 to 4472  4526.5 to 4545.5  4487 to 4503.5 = -1.4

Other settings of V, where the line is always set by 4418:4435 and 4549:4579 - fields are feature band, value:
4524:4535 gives 1.6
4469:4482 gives -0.4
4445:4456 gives 0.3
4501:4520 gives -1.0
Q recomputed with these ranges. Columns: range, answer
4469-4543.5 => 10.3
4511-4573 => 10.5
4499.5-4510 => 11.2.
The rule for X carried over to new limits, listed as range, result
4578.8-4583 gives 9.83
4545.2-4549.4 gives 10.3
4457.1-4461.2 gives 8.11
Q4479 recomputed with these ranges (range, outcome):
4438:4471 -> 9.14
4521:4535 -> 9.57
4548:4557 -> 10.5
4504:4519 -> 11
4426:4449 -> 9.41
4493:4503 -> 10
